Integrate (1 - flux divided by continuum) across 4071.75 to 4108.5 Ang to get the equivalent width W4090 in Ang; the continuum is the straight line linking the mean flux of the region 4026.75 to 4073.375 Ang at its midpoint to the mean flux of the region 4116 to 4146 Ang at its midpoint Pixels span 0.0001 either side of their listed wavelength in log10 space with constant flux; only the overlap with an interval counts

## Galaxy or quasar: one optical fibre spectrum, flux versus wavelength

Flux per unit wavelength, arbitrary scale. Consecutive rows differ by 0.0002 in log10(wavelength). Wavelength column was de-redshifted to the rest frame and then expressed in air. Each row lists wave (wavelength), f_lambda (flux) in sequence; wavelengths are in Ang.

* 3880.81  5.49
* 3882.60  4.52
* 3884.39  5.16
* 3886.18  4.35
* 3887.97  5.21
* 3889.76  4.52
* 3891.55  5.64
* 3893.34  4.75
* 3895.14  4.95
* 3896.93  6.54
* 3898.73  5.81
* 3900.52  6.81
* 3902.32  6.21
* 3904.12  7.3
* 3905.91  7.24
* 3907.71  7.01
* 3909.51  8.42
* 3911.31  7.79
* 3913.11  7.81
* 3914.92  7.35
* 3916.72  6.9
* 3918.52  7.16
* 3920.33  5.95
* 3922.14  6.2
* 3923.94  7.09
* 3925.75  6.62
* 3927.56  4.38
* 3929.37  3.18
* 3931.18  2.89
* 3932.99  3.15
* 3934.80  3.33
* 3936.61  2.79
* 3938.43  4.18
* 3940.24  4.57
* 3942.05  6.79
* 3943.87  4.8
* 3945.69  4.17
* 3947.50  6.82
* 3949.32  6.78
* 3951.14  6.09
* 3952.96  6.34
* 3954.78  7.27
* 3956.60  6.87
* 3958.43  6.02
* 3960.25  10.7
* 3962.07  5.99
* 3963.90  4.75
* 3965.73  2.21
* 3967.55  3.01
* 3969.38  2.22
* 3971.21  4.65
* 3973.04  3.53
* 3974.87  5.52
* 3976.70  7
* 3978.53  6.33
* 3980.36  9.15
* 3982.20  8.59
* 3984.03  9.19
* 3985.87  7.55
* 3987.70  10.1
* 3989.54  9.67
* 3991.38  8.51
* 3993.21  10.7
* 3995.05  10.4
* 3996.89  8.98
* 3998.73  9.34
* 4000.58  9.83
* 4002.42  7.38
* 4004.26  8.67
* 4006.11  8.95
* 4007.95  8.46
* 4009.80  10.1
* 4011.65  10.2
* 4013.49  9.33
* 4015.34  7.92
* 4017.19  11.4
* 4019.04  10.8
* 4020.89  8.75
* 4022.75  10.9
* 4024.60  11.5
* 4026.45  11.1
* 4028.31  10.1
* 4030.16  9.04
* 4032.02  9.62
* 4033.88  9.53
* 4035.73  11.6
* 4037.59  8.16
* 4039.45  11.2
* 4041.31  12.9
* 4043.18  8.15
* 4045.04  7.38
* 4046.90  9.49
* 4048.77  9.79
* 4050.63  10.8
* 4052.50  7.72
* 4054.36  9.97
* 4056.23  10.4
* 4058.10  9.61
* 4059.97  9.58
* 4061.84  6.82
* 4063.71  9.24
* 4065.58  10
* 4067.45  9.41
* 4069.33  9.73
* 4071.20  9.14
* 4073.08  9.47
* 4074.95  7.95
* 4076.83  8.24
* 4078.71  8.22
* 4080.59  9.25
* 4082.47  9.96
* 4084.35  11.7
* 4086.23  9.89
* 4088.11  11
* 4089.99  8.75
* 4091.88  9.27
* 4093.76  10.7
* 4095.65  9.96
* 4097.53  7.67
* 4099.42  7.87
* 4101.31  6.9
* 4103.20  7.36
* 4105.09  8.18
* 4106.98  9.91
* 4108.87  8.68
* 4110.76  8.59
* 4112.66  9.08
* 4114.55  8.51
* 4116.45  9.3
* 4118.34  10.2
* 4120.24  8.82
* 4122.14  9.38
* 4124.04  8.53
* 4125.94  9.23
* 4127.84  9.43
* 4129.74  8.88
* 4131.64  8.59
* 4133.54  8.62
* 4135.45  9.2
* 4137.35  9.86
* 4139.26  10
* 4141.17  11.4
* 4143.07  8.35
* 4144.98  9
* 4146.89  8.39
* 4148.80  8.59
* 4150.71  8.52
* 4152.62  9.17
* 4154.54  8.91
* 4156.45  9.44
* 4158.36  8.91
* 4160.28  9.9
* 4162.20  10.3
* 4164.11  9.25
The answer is 1.5 Ang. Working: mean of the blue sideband 9.57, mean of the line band 9.06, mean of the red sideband 9.3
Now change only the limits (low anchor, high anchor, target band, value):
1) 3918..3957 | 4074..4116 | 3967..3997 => -4.55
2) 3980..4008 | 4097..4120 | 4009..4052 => -4.99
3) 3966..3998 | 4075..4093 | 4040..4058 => -1.87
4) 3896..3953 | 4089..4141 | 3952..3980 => 4.17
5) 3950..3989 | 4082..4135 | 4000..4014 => -3.90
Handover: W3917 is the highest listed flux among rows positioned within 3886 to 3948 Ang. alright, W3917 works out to 8.42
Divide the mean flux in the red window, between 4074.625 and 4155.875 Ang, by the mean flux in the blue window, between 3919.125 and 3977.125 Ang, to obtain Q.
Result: 1.75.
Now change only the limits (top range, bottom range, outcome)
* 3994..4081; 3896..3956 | 1.60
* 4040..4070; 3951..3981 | 1.66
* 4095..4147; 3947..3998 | 1.28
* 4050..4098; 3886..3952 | 1.64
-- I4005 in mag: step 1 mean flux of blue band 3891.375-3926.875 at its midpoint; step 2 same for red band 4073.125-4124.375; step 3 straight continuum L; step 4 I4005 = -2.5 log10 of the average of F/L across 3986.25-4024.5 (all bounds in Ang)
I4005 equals -0.206 mag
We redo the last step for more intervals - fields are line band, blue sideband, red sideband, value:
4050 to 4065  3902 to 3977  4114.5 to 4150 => -0.18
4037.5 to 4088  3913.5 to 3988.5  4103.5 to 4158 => -0.20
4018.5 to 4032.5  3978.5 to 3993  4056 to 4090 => -0.13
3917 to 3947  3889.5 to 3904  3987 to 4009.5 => 0.38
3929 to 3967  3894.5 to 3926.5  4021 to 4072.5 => 0.42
